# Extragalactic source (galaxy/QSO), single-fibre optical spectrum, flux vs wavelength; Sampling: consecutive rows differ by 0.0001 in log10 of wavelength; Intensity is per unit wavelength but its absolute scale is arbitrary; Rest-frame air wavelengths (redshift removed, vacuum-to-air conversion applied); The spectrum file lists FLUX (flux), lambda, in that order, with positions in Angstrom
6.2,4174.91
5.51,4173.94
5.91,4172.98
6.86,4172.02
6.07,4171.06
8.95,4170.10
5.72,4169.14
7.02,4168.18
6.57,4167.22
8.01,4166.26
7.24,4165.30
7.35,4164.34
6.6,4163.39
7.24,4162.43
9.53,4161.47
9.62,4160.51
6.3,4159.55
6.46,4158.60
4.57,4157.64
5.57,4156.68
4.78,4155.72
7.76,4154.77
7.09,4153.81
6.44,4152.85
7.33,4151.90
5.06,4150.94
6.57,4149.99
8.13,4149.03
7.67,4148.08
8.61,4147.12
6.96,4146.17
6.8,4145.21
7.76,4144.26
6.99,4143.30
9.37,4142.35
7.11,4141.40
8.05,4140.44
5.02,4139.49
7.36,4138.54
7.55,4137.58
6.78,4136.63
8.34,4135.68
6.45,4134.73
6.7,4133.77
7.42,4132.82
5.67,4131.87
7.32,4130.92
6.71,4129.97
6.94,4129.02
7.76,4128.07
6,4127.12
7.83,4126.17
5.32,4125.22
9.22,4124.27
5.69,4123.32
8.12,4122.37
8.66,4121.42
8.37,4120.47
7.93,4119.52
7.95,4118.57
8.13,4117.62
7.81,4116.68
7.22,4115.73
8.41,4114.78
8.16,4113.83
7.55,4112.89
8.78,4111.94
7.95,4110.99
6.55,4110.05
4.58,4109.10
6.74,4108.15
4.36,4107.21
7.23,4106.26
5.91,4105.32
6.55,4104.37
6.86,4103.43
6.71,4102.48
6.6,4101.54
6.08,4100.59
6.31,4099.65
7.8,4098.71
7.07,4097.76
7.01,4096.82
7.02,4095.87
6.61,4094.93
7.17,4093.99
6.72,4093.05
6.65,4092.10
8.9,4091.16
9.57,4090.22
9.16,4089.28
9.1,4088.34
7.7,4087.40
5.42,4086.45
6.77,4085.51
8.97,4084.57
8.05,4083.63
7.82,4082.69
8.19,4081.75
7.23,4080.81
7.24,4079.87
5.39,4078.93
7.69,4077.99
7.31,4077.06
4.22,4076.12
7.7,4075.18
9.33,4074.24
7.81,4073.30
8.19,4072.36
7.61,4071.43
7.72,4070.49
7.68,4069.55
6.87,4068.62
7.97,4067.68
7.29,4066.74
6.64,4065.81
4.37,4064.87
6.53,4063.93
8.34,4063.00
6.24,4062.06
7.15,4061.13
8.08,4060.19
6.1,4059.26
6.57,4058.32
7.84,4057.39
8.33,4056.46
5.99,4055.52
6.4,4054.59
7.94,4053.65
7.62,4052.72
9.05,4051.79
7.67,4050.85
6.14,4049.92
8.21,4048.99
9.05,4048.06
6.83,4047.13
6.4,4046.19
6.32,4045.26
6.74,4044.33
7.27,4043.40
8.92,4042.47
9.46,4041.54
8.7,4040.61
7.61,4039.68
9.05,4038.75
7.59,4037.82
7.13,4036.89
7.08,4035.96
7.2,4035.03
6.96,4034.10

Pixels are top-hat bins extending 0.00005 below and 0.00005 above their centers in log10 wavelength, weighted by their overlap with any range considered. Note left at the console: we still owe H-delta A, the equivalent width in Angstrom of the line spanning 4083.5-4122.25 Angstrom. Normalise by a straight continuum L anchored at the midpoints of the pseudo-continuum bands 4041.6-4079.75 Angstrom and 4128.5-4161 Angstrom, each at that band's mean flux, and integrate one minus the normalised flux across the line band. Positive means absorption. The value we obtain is -1.2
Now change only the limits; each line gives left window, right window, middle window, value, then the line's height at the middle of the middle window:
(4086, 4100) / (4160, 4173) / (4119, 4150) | 0.5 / 7.43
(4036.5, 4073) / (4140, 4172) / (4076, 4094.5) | -0.5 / 7.34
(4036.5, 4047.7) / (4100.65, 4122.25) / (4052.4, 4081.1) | 1.5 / 7.52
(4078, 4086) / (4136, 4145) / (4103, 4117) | 0.8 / 7.4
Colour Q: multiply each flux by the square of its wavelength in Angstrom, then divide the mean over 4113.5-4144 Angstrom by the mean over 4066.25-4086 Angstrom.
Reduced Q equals 1.01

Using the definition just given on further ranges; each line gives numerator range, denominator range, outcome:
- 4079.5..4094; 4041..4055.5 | 1.05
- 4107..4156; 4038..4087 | 1.01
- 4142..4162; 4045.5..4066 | 1.04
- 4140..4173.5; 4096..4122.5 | 1.01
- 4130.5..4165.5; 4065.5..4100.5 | 0.98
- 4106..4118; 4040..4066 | 1.01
